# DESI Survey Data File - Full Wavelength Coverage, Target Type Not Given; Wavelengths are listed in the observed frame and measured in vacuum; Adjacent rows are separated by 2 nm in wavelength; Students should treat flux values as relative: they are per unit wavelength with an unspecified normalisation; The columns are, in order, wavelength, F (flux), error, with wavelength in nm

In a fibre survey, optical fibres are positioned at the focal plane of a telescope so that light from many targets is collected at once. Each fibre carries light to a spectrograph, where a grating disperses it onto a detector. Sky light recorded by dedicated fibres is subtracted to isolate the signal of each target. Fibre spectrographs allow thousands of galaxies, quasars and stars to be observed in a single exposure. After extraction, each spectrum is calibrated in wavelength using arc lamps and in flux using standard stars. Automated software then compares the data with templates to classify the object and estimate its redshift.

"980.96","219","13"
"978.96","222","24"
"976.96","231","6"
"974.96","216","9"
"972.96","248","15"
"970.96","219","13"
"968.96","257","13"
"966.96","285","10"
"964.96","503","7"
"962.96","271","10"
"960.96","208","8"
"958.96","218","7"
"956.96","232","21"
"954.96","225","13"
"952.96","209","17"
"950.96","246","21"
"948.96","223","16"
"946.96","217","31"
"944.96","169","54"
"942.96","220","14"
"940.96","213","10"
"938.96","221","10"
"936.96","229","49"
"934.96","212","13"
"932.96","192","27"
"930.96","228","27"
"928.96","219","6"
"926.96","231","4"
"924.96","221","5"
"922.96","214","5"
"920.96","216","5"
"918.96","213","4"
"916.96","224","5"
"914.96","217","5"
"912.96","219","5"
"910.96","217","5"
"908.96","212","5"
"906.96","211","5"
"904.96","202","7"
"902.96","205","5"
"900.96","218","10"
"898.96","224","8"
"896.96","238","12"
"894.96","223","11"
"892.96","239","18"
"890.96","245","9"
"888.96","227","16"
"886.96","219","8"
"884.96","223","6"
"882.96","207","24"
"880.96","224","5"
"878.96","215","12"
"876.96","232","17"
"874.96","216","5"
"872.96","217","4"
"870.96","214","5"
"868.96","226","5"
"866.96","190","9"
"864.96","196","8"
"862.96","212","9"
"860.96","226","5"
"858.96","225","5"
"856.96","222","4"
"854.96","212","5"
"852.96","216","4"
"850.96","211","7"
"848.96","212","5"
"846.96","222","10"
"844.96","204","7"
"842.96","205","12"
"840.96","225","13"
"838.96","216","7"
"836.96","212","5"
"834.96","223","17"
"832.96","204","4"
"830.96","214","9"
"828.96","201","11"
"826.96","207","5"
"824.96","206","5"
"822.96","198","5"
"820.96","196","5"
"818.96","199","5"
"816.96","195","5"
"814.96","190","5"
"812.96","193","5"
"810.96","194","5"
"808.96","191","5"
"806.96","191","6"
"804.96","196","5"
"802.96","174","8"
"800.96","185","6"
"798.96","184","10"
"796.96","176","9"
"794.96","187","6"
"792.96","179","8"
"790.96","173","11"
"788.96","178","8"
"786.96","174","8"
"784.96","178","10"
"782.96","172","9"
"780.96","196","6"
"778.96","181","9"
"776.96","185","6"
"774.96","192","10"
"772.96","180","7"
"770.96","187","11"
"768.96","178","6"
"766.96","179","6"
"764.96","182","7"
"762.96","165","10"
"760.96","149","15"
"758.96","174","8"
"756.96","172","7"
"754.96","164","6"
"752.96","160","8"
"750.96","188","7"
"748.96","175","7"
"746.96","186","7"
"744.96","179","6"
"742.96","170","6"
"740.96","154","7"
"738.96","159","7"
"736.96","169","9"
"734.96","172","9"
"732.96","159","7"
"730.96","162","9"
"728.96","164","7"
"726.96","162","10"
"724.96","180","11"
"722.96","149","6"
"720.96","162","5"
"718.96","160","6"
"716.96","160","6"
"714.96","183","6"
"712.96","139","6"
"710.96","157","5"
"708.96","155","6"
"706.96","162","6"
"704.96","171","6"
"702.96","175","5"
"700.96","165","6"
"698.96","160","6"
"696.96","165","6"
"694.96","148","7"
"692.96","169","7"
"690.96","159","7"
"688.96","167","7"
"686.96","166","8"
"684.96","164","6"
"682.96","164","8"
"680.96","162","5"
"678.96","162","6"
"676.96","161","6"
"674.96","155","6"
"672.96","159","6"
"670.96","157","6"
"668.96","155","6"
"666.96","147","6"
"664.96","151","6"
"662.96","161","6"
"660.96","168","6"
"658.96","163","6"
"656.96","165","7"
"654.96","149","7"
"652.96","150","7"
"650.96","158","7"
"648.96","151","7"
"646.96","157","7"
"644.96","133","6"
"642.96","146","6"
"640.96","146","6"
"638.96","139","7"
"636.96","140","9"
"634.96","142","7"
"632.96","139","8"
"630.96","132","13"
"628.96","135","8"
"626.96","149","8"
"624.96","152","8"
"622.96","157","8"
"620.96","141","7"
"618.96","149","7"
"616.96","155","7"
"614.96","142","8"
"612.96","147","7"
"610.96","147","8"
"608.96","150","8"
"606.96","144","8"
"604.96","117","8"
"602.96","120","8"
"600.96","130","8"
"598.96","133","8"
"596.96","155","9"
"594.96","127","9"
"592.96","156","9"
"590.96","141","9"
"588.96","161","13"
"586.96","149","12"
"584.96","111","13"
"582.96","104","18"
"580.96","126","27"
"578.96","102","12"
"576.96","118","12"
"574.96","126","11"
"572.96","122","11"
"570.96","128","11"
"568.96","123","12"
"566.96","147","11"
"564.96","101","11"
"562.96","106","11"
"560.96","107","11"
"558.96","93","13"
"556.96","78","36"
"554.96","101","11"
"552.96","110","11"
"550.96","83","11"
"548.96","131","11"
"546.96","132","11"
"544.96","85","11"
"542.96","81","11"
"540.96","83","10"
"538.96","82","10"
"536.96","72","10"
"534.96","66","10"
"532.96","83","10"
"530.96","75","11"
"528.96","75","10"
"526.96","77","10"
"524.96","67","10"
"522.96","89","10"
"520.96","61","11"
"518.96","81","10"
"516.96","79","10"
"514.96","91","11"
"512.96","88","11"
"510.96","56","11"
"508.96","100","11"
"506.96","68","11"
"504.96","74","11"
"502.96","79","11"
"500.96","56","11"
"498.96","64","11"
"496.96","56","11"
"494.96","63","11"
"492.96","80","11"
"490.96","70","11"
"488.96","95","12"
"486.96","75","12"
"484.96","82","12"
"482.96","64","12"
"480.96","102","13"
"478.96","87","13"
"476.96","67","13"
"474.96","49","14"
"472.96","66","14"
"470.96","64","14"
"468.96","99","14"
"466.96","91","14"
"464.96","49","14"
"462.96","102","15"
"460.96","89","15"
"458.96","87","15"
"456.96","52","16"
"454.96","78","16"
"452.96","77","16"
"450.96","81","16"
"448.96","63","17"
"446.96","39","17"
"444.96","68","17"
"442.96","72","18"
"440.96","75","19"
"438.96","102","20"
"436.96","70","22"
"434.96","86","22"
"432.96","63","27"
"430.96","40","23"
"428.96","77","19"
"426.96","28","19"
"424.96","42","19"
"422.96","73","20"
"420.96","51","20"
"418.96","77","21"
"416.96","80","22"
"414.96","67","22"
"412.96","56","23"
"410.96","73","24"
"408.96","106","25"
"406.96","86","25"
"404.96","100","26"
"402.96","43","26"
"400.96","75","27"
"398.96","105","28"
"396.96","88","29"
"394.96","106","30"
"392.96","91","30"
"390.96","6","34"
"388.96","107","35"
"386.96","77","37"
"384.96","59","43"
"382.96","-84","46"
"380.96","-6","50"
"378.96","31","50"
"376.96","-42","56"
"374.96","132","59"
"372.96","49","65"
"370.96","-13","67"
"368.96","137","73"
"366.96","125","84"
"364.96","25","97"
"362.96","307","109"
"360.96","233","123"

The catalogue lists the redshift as 0.470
